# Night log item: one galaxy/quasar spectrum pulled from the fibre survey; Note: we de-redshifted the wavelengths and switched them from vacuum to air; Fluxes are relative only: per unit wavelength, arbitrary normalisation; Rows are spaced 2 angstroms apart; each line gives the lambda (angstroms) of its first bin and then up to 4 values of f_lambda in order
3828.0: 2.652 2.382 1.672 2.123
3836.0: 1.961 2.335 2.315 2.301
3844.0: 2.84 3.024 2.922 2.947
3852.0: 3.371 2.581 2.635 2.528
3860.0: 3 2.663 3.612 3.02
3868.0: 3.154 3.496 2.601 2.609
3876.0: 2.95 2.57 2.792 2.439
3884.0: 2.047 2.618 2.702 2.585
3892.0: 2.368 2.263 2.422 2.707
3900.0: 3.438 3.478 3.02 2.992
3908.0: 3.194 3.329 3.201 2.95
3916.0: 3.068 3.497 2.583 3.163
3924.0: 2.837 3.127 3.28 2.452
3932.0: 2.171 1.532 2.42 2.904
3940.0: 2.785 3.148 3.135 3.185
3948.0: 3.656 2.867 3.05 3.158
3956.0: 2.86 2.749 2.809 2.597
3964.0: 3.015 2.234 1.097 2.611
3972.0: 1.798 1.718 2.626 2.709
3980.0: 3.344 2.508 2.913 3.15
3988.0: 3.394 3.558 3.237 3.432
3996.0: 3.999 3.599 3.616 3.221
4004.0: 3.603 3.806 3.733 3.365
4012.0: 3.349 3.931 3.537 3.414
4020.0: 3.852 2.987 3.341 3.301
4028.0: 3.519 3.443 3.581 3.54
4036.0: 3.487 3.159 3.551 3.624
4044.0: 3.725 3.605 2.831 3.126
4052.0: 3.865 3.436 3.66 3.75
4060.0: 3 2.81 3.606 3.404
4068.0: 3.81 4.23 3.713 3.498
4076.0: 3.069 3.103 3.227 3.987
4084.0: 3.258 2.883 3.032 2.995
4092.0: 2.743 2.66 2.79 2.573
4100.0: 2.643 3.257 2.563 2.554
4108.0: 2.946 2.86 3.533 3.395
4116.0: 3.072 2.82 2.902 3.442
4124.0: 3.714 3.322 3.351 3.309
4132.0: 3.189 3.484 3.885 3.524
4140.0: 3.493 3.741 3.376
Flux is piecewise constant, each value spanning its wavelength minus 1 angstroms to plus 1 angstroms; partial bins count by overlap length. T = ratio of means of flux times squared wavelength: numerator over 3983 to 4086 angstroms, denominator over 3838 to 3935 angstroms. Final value 1.3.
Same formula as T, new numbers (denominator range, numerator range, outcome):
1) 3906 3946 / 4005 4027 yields 1.27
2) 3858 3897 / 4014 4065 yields 1.37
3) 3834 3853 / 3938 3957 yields 1.23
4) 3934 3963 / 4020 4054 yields 1.24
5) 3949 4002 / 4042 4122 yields 1.17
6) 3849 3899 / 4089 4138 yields 1.27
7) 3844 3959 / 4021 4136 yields 1.24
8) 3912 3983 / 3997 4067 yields 1.32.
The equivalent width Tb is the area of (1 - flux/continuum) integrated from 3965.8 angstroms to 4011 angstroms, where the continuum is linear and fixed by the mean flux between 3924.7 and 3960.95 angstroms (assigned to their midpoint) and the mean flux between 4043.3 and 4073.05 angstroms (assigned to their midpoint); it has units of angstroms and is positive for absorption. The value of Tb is 1.4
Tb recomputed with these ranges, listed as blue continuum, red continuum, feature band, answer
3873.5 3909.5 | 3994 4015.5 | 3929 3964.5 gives 4.12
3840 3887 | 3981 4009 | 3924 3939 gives 2.61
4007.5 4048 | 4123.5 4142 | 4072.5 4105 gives 4.24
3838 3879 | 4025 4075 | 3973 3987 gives 2.35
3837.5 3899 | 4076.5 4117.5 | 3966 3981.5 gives 3.14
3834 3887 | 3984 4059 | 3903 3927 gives -0.75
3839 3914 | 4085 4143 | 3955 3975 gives 4.03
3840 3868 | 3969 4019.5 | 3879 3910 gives 2.24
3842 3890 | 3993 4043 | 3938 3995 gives 7.72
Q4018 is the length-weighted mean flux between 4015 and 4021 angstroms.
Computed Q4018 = 3.6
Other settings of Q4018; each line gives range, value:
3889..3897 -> 2.41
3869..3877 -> 2.91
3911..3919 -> 3.18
